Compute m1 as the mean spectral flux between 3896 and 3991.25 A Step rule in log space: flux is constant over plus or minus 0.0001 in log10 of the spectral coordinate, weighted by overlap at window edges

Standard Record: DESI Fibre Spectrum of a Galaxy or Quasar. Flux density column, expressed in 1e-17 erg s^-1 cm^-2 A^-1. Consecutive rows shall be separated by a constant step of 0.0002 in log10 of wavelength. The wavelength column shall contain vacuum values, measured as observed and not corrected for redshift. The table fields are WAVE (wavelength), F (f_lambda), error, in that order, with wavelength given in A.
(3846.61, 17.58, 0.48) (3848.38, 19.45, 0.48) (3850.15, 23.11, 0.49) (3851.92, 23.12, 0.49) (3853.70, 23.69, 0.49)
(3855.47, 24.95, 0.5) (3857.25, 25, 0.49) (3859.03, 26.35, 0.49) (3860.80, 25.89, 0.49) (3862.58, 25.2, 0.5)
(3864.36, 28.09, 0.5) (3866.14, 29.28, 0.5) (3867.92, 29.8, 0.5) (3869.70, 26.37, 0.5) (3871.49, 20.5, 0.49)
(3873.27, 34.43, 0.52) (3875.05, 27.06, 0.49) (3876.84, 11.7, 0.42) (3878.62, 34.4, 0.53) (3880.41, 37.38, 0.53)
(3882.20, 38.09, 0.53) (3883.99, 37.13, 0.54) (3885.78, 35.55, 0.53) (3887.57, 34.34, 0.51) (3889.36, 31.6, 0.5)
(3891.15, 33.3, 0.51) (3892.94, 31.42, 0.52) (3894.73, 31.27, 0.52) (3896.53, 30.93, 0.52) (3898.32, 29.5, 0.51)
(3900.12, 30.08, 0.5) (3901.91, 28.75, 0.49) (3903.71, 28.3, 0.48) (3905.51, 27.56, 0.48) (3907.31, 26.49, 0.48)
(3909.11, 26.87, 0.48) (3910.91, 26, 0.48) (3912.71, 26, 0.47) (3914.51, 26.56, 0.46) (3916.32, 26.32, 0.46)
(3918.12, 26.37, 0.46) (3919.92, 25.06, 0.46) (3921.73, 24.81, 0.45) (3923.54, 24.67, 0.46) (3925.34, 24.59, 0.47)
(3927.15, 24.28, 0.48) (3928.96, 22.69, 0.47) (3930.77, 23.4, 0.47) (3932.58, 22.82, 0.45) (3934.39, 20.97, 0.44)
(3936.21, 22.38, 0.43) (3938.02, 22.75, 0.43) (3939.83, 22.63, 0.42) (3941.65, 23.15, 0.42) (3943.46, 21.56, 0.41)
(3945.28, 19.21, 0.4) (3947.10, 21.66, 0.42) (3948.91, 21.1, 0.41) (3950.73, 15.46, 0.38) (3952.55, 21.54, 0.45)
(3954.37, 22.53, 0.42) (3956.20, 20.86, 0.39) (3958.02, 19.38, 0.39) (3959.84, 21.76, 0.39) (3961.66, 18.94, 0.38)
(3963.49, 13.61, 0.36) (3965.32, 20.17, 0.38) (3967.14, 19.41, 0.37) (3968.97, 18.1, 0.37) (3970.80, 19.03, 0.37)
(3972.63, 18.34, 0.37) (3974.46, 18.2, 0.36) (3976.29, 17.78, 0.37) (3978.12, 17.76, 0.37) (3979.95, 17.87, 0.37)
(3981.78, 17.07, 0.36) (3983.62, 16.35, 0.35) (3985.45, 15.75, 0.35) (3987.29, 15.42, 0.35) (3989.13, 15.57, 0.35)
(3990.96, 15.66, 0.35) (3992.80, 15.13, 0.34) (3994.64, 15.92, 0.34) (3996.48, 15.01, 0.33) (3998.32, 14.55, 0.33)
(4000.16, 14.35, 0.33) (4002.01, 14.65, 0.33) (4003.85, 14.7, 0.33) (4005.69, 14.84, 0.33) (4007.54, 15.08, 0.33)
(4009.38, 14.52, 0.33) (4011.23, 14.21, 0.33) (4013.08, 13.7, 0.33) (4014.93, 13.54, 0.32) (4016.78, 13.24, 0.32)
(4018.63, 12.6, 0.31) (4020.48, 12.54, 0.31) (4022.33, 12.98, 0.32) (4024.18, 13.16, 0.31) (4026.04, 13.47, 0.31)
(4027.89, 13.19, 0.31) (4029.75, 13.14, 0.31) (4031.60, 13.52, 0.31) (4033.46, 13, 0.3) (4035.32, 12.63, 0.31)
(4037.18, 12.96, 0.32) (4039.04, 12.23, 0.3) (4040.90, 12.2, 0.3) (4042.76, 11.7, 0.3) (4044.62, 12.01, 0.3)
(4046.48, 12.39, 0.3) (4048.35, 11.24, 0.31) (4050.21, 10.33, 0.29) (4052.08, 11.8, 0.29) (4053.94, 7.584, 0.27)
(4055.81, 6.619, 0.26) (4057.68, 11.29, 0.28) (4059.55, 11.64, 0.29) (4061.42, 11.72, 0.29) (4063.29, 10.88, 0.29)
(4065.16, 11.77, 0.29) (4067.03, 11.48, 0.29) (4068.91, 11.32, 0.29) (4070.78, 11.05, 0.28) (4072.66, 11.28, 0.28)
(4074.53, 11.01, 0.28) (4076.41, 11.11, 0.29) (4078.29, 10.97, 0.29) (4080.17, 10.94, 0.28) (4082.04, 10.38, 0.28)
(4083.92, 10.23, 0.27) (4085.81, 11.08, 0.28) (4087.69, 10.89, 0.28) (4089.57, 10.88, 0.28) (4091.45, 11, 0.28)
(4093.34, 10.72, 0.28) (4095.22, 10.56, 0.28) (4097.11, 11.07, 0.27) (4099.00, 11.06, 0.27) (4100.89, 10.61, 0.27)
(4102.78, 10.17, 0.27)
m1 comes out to 21.9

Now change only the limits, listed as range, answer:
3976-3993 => 16.4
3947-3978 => 19.2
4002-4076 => 12.3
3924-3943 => 23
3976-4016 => 15.4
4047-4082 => 10.8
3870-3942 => 27.6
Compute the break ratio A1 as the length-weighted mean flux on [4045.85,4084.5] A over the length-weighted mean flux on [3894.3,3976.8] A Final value 0.5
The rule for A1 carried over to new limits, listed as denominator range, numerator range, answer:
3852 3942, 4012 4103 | 0.42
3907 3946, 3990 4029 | 0.59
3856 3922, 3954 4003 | 0.60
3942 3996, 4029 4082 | 0.62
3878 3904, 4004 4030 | 0.41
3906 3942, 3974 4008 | 0.65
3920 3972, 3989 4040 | 0.65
